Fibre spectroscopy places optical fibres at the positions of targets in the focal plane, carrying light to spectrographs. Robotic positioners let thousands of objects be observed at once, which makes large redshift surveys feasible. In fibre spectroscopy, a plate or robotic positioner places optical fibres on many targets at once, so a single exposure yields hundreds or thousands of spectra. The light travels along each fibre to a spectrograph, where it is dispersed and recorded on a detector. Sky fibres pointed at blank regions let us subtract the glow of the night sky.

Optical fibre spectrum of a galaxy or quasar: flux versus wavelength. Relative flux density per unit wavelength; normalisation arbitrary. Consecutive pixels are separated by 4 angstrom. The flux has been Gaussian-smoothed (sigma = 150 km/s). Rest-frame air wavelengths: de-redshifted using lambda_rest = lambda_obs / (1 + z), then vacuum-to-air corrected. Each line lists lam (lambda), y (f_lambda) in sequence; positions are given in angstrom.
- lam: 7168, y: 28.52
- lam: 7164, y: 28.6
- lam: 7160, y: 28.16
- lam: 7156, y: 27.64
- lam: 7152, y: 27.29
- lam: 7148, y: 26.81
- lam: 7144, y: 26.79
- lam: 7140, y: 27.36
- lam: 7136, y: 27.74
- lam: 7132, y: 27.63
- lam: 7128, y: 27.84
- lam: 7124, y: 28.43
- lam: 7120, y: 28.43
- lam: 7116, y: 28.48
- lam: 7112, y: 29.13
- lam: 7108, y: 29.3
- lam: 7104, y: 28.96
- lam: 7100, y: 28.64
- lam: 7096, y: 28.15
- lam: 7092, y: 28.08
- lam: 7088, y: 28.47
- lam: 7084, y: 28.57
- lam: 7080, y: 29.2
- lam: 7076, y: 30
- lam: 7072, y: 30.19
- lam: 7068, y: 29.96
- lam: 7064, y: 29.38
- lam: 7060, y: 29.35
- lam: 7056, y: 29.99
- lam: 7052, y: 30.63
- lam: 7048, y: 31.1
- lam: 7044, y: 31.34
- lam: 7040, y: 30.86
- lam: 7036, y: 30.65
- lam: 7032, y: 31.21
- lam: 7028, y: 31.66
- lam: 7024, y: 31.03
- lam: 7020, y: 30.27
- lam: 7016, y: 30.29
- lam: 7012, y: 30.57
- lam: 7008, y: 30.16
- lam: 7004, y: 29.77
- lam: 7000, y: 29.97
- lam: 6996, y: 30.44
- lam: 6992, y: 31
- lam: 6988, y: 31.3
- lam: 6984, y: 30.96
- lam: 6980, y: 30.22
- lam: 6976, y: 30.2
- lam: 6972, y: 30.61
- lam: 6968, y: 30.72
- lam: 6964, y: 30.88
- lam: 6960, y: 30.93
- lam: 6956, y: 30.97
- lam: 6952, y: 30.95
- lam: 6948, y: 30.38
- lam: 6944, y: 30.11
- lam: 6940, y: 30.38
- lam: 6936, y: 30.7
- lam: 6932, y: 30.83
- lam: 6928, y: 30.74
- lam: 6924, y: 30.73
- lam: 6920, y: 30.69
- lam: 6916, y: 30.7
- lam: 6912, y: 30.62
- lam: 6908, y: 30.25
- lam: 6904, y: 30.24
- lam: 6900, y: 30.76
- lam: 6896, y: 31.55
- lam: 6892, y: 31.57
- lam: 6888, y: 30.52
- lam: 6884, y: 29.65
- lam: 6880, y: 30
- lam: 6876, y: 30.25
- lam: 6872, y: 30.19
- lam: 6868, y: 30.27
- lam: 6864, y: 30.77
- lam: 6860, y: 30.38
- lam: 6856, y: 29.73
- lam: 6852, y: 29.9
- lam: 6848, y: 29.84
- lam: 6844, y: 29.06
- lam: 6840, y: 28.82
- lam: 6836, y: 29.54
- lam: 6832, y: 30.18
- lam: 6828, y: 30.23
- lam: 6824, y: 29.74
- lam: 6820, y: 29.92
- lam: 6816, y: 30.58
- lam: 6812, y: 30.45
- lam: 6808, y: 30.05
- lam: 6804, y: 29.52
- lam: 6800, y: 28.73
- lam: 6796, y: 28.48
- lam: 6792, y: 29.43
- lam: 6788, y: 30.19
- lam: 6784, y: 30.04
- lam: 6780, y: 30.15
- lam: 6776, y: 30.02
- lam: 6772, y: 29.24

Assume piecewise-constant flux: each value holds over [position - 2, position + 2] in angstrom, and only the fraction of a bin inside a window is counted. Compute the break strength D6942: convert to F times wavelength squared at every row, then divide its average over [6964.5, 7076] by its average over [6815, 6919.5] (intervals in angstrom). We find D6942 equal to 1.06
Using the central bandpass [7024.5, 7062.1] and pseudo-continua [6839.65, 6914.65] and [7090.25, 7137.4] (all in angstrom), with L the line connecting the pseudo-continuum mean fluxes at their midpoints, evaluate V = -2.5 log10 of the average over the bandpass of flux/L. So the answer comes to -0.07 mag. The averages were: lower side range 30.3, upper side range 28.4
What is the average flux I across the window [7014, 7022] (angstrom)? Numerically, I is 30.3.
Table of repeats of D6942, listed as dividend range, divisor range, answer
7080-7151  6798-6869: 1.02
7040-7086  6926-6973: 1.01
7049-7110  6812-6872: 1.05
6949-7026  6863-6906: 1.03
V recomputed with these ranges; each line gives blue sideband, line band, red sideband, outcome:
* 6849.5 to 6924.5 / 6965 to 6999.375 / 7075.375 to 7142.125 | -0.04 mag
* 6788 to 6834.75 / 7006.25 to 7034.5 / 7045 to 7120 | -0.05 mag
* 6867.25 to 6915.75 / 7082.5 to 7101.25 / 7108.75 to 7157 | 0.00 mag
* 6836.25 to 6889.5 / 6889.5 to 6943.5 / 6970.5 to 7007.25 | -0.02 mag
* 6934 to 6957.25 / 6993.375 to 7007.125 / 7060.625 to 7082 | 0.00 mag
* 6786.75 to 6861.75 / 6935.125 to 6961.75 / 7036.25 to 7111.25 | -0.04 mag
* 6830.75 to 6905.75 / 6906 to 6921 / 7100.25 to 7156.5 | -0.03 mag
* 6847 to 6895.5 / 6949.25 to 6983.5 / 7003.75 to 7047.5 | 0.00 mag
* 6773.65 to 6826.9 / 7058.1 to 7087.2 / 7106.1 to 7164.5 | -0.04 mag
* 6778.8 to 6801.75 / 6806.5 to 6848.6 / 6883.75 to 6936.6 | 0.00 mag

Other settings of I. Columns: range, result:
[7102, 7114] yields 29.1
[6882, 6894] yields 30.6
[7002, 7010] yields 30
